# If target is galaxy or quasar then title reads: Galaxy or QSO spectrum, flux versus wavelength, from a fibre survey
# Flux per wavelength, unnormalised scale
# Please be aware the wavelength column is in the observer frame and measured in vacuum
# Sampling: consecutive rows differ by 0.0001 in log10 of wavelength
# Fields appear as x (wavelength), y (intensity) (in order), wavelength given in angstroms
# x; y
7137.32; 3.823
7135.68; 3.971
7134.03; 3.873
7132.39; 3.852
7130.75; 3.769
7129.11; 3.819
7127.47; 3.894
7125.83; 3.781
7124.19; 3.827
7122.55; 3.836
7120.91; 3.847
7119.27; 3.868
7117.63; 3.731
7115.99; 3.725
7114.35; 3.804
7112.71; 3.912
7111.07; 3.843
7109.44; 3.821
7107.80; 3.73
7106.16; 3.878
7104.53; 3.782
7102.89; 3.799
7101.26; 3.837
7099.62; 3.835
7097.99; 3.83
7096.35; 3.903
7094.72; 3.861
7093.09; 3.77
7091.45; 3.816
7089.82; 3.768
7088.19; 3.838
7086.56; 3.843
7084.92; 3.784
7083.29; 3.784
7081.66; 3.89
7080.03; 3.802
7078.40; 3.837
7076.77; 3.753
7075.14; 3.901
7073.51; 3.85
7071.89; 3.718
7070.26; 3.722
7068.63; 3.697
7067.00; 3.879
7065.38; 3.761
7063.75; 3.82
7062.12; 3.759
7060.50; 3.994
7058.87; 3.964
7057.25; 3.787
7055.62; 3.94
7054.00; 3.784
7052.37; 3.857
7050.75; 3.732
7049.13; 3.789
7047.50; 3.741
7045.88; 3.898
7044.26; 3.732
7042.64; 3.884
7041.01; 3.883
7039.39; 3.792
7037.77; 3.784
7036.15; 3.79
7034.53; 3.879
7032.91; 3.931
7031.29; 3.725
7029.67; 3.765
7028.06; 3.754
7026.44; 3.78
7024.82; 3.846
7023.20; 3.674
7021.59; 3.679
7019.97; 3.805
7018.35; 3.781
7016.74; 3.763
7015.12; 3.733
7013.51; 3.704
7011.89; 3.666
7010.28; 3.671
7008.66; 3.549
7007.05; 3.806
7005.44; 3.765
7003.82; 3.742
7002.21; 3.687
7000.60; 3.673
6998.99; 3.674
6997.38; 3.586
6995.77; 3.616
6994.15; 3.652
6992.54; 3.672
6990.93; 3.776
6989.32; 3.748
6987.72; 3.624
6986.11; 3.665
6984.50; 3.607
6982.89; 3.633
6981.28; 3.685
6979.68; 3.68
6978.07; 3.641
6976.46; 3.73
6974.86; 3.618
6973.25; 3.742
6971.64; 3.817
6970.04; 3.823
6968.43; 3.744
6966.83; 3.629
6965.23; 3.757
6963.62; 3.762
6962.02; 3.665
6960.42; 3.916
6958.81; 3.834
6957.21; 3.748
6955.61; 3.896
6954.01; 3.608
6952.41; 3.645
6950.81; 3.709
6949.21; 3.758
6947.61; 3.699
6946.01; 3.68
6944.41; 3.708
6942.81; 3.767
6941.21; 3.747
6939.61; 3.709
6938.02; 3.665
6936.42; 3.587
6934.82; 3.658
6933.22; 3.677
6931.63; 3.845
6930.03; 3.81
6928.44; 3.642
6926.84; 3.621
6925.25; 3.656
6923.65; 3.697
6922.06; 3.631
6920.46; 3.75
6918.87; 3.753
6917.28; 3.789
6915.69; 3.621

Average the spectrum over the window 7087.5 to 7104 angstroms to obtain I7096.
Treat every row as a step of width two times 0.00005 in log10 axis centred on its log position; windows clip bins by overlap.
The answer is 3.82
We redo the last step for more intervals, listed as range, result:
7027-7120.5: 3.82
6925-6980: 3.72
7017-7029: 3.76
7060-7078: 3.8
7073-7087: 3.82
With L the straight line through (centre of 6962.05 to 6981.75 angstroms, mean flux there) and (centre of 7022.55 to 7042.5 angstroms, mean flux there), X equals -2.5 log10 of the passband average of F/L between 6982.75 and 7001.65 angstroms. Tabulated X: 0.02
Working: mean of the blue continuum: 3.72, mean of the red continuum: 3.8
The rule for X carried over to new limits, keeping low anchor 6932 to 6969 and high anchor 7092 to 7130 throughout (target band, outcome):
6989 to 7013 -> 0.02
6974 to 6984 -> 0.02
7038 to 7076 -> -0.01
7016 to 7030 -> 0.00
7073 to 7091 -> 0.00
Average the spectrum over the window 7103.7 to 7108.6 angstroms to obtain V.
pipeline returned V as 3.8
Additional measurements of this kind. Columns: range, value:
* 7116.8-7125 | 3.82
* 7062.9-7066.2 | 3.79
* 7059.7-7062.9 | 3.88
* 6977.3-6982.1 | 3.67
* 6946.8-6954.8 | 3.68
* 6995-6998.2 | 3.6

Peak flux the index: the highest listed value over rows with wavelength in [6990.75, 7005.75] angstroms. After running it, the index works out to 3.776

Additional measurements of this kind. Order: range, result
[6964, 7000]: 3.823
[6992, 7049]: 3.931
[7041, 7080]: 3.994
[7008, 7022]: 3.805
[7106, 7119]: 3.912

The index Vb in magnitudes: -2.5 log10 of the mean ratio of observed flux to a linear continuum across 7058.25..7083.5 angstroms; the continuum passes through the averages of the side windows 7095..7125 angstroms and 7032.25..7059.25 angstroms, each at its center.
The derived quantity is 0.00 mag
